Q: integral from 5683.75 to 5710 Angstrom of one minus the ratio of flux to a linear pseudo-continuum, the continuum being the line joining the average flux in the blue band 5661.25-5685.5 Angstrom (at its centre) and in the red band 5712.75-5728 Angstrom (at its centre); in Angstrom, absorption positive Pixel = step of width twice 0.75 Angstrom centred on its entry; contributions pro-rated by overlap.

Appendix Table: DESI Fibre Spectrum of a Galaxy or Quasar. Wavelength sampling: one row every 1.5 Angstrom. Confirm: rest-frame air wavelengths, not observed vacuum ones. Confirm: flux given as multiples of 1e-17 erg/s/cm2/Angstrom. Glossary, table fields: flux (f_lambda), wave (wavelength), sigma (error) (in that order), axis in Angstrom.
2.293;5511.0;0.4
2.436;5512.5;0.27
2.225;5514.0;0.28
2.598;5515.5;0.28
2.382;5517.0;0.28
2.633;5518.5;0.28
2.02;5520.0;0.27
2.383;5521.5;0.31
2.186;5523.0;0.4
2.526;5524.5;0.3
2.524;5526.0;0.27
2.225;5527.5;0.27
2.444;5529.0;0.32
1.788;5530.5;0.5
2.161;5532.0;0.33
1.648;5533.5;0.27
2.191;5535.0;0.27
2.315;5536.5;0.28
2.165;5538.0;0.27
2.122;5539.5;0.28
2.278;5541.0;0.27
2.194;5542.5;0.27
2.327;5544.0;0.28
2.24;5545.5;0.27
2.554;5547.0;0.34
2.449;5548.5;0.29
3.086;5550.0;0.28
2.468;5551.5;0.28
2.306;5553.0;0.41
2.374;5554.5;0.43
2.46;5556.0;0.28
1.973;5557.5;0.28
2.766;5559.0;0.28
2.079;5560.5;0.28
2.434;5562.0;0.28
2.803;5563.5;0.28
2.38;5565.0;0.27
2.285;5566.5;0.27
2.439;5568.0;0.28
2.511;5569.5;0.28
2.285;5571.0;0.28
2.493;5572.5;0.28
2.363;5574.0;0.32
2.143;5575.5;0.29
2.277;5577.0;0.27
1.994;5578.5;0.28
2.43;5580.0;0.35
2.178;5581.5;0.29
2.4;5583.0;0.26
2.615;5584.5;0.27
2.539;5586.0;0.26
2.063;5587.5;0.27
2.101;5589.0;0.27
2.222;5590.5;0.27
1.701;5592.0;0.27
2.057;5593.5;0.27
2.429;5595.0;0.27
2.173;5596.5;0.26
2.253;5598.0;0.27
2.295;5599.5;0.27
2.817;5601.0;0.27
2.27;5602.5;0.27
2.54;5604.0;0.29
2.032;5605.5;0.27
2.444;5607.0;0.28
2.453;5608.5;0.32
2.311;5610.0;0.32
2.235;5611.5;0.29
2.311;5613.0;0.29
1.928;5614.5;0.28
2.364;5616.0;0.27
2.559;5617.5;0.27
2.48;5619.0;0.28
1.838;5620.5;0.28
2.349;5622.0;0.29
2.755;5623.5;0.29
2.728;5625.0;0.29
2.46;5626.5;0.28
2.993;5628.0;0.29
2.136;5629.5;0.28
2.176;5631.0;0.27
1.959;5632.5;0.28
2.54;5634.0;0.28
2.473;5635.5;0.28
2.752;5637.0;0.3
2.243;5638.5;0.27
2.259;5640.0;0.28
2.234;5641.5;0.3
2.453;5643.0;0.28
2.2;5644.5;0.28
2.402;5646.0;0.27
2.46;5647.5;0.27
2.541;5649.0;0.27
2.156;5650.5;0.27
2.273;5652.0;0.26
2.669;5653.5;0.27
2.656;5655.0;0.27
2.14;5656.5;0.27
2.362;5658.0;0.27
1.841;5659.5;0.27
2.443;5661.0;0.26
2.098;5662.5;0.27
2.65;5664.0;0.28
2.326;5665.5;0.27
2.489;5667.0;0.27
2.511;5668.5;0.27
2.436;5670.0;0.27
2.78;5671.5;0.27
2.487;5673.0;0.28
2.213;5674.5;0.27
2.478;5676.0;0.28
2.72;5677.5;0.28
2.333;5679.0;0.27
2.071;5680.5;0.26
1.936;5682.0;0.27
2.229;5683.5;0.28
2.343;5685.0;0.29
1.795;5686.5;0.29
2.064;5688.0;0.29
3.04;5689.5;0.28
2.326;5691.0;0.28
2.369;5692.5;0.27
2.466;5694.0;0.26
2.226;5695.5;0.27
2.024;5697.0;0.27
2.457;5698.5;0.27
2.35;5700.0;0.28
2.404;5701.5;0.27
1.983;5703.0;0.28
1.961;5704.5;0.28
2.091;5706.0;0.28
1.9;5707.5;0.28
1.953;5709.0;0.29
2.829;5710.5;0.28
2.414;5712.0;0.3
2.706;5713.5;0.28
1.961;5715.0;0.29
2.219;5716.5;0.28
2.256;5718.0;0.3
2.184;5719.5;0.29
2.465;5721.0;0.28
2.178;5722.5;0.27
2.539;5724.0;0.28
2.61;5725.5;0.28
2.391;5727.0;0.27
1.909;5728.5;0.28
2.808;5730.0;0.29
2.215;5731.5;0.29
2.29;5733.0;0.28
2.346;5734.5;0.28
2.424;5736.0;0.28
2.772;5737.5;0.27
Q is 1.5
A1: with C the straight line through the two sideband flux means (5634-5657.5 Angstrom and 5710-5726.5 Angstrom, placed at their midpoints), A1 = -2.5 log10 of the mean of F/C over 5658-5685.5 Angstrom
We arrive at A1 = 0.02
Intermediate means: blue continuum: 2.4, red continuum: 2.39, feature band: 2.35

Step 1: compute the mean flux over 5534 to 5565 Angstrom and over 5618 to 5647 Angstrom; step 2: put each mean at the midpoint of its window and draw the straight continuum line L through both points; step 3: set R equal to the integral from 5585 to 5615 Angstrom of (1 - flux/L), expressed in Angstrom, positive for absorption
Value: 1.5 Angstrom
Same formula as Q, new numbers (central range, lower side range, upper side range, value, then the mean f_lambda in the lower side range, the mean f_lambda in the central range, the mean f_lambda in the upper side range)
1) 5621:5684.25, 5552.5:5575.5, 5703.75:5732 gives -1.45 Angstrom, 2.39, 2.39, 2.29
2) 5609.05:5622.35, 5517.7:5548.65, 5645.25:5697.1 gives 0.29 Angstrom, 2.25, 2.26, 2.36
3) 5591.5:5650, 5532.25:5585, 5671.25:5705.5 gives -0.77 Angstrom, 2.34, 2.35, 2.3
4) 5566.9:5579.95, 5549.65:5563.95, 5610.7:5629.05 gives 0.65 Angstrom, 2.45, 2.32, 2.41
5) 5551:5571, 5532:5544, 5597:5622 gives -1.81 Angstrom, 2.14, 2.4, 2.32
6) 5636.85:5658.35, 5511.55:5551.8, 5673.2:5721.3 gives -0.85 Angstrom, 2.32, 2.38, 2.27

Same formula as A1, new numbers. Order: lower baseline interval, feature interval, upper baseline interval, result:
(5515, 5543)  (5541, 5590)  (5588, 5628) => -0.042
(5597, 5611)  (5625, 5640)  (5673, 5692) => -0.034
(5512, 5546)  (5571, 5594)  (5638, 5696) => 0.026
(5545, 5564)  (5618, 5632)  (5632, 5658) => -0.014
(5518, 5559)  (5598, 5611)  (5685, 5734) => -0.039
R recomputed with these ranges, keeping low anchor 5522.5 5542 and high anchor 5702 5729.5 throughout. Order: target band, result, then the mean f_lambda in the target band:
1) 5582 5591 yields -0.4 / 2.32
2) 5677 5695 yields -0.4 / 2.3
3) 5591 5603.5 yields -0.2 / 2.25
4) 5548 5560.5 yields -1.5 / 2.46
